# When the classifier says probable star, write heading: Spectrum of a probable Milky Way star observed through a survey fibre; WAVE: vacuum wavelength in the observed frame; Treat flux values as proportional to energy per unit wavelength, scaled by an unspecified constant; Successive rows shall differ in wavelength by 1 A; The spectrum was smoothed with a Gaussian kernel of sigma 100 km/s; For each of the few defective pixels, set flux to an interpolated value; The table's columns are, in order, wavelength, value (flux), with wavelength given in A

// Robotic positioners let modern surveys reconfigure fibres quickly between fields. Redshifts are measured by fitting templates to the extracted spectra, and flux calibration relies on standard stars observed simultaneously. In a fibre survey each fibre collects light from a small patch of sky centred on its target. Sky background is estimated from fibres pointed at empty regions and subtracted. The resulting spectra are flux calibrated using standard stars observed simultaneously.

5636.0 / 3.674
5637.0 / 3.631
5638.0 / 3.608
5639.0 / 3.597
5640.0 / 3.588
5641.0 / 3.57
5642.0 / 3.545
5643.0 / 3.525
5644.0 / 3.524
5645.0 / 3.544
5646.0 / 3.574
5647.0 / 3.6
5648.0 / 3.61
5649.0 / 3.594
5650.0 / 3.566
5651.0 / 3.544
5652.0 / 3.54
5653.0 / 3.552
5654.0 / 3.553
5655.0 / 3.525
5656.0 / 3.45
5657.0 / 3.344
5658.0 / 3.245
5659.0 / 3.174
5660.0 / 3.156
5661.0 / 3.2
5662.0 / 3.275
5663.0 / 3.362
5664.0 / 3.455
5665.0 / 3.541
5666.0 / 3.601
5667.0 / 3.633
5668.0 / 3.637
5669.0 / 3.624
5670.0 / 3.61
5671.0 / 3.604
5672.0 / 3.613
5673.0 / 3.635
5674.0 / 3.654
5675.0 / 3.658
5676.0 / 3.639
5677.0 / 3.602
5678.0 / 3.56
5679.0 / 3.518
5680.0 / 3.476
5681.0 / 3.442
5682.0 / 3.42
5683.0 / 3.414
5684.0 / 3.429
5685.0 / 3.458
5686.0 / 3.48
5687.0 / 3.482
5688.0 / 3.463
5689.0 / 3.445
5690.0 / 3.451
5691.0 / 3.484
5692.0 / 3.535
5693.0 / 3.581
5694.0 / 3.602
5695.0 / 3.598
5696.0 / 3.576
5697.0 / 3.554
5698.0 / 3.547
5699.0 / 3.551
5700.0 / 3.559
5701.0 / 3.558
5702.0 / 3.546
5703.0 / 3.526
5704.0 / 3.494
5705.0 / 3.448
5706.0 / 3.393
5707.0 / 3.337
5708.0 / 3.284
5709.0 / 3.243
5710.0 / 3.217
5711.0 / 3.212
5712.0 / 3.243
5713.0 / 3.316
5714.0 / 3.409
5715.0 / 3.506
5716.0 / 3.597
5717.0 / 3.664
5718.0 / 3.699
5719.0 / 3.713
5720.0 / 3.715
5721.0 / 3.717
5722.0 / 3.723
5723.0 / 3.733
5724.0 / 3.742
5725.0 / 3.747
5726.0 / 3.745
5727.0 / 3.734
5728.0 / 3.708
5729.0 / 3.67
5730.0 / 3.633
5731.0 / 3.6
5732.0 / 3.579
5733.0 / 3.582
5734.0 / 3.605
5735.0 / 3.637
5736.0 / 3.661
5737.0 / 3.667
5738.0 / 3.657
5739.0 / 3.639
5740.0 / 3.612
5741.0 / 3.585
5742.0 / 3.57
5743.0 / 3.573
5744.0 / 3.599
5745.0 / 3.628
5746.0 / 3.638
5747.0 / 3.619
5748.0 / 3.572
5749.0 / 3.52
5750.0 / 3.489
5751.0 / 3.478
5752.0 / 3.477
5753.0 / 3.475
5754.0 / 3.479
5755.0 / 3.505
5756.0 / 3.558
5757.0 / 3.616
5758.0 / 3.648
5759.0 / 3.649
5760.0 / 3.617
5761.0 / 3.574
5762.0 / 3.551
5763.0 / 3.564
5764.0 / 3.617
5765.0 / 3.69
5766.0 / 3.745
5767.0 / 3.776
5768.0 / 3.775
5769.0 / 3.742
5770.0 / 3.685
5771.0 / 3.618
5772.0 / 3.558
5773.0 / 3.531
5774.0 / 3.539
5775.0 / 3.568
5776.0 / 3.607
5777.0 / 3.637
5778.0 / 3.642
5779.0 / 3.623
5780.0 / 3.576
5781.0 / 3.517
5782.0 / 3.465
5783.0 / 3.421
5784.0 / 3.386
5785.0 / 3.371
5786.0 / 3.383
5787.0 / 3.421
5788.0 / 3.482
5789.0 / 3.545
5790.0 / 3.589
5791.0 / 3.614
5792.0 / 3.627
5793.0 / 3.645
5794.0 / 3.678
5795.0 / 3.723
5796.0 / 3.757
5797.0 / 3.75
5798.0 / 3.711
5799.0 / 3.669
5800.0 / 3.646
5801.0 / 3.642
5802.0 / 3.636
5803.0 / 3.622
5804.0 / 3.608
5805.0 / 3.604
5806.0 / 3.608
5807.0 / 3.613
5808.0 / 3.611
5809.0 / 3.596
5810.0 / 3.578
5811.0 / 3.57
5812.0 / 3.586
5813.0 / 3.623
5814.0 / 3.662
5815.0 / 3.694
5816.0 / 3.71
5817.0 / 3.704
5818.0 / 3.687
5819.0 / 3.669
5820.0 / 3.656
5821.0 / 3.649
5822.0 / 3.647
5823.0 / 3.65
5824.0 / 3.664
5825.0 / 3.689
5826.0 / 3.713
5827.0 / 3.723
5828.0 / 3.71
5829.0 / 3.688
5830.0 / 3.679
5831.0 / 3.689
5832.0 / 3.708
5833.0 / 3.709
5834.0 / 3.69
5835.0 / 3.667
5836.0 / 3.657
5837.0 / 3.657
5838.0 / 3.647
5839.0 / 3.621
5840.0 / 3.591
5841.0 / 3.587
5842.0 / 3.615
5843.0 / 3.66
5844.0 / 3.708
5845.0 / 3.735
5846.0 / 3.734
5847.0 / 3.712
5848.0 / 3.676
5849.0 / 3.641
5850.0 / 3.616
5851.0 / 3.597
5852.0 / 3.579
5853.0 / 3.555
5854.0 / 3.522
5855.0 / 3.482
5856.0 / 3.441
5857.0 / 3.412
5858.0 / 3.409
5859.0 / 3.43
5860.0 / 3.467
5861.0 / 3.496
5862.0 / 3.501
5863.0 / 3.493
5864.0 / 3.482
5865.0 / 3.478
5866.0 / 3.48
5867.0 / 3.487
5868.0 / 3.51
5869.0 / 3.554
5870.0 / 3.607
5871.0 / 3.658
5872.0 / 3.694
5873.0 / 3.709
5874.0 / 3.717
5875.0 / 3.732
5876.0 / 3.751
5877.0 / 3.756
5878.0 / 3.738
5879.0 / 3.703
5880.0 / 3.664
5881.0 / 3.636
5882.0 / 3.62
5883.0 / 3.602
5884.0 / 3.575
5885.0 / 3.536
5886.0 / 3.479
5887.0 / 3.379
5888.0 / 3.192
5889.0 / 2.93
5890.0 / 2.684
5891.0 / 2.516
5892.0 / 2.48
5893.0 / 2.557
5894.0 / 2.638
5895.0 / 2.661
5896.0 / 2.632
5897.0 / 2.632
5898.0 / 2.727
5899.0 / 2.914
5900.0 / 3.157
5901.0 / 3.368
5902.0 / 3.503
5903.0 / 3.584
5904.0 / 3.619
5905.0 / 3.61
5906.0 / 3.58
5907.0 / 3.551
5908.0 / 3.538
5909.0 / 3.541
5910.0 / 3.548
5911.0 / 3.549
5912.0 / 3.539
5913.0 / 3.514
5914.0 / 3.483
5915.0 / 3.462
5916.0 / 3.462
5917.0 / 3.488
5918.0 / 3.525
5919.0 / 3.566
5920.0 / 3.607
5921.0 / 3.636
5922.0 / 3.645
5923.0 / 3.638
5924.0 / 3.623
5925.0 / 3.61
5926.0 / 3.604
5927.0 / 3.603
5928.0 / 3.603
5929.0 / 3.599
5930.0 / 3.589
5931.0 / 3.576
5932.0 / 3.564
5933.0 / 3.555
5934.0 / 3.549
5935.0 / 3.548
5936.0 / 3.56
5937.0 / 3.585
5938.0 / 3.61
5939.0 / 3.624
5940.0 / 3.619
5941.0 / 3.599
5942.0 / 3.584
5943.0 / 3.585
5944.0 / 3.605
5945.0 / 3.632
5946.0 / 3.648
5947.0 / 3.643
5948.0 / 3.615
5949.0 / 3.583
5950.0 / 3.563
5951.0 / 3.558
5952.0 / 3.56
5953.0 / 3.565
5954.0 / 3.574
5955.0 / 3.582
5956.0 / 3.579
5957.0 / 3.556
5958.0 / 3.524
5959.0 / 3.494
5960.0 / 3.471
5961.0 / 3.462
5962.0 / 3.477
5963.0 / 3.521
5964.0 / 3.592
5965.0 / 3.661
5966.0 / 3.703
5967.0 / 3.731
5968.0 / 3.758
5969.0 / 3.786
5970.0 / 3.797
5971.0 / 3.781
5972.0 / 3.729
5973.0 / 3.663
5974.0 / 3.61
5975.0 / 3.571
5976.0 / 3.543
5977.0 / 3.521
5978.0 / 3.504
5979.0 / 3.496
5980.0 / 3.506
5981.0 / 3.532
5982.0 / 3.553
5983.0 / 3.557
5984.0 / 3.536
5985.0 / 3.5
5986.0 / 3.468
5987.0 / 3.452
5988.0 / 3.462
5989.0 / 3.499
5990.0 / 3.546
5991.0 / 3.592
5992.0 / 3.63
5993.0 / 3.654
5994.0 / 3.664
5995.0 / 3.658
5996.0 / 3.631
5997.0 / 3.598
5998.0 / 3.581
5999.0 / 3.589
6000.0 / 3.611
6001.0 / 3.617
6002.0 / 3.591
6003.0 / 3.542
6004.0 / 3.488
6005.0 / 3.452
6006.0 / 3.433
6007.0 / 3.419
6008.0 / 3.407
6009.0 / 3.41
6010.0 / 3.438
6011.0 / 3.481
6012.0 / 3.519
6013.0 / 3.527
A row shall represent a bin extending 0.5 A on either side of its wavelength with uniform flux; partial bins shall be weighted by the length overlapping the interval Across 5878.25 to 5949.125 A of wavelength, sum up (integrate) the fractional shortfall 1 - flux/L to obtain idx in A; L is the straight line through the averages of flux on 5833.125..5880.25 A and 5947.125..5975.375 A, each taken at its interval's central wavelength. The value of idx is 3.62 A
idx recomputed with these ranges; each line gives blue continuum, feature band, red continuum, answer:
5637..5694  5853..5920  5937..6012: 2.99 A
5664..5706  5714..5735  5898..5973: -0.71 A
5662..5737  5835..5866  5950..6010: -0.14 A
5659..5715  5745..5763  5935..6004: -0.29 A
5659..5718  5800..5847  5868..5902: -4.34 A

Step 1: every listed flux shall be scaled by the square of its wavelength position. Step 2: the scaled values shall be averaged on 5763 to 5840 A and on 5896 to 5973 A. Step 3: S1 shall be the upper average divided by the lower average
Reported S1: 1.02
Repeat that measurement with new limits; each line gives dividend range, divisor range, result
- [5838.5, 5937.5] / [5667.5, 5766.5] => 1.03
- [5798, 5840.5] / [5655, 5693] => 1.10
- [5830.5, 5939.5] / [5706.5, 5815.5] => 1.01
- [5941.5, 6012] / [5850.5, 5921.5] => 1.08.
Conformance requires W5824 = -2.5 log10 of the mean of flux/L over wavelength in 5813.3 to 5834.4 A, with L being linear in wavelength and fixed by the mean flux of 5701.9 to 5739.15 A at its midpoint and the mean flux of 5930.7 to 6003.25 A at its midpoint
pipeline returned -0.034 mag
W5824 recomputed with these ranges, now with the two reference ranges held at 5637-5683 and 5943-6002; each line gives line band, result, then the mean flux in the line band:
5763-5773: -0.04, 3.68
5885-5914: 0.13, 3.18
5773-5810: -0.01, 3.59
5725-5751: -0.03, 3.62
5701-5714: 0.05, 3.36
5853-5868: 0.03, 3.47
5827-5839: -0.04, 3.68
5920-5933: -0.01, 3.61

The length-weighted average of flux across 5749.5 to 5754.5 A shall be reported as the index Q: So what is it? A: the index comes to 3.48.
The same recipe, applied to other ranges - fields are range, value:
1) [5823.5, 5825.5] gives 3.68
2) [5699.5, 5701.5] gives 3.56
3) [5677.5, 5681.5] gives 3.5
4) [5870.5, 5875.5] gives 3.7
